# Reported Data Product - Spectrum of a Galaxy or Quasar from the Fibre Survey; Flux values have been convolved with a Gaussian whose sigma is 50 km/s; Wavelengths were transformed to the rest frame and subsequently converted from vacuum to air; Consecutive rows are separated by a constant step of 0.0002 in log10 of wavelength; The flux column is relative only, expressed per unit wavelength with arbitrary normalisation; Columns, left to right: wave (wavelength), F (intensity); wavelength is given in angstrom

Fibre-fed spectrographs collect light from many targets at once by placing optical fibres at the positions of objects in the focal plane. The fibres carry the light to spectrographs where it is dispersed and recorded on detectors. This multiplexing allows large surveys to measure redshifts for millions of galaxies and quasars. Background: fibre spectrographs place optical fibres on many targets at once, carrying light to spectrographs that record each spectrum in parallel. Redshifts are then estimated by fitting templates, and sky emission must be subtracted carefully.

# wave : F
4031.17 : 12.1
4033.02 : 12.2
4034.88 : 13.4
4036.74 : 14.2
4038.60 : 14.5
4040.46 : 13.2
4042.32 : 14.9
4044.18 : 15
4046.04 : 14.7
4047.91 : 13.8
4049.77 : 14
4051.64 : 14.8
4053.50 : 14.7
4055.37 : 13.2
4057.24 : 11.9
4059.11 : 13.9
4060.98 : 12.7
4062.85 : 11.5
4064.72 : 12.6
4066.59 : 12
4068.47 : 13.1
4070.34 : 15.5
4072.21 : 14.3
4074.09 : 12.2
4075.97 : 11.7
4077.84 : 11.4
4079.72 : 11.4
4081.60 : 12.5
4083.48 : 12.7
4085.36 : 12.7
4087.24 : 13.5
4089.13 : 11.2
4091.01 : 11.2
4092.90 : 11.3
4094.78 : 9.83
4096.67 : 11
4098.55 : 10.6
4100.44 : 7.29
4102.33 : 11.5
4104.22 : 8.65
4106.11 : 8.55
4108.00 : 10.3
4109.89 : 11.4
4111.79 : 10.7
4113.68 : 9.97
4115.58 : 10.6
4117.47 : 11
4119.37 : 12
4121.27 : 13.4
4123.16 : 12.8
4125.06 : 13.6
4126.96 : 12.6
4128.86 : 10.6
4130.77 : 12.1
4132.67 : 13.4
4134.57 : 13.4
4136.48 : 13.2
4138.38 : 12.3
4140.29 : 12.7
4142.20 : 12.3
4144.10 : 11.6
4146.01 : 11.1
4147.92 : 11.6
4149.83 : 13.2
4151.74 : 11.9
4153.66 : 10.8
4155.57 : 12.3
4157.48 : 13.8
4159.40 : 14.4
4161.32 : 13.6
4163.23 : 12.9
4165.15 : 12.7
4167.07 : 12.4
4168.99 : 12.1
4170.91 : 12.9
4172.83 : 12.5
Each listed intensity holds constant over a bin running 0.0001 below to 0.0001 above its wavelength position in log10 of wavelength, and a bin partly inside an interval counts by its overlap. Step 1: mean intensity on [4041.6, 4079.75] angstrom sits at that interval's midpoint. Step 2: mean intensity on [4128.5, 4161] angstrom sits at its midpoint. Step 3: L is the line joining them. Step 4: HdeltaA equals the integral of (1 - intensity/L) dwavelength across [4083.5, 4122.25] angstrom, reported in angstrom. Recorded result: 6.0 angstrom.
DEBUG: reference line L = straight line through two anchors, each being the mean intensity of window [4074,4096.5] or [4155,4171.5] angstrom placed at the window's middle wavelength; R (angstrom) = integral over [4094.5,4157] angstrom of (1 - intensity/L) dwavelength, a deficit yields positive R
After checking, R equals 4.7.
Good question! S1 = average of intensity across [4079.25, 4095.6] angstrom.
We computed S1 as 11.8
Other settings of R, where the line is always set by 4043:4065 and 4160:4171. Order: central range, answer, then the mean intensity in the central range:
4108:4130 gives 2.5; 11.6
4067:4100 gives 3.3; 12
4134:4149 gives 0.8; 12.3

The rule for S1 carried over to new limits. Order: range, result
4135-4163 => 12.5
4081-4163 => 11.8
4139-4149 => 11.9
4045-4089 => 13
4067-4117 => 11.3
